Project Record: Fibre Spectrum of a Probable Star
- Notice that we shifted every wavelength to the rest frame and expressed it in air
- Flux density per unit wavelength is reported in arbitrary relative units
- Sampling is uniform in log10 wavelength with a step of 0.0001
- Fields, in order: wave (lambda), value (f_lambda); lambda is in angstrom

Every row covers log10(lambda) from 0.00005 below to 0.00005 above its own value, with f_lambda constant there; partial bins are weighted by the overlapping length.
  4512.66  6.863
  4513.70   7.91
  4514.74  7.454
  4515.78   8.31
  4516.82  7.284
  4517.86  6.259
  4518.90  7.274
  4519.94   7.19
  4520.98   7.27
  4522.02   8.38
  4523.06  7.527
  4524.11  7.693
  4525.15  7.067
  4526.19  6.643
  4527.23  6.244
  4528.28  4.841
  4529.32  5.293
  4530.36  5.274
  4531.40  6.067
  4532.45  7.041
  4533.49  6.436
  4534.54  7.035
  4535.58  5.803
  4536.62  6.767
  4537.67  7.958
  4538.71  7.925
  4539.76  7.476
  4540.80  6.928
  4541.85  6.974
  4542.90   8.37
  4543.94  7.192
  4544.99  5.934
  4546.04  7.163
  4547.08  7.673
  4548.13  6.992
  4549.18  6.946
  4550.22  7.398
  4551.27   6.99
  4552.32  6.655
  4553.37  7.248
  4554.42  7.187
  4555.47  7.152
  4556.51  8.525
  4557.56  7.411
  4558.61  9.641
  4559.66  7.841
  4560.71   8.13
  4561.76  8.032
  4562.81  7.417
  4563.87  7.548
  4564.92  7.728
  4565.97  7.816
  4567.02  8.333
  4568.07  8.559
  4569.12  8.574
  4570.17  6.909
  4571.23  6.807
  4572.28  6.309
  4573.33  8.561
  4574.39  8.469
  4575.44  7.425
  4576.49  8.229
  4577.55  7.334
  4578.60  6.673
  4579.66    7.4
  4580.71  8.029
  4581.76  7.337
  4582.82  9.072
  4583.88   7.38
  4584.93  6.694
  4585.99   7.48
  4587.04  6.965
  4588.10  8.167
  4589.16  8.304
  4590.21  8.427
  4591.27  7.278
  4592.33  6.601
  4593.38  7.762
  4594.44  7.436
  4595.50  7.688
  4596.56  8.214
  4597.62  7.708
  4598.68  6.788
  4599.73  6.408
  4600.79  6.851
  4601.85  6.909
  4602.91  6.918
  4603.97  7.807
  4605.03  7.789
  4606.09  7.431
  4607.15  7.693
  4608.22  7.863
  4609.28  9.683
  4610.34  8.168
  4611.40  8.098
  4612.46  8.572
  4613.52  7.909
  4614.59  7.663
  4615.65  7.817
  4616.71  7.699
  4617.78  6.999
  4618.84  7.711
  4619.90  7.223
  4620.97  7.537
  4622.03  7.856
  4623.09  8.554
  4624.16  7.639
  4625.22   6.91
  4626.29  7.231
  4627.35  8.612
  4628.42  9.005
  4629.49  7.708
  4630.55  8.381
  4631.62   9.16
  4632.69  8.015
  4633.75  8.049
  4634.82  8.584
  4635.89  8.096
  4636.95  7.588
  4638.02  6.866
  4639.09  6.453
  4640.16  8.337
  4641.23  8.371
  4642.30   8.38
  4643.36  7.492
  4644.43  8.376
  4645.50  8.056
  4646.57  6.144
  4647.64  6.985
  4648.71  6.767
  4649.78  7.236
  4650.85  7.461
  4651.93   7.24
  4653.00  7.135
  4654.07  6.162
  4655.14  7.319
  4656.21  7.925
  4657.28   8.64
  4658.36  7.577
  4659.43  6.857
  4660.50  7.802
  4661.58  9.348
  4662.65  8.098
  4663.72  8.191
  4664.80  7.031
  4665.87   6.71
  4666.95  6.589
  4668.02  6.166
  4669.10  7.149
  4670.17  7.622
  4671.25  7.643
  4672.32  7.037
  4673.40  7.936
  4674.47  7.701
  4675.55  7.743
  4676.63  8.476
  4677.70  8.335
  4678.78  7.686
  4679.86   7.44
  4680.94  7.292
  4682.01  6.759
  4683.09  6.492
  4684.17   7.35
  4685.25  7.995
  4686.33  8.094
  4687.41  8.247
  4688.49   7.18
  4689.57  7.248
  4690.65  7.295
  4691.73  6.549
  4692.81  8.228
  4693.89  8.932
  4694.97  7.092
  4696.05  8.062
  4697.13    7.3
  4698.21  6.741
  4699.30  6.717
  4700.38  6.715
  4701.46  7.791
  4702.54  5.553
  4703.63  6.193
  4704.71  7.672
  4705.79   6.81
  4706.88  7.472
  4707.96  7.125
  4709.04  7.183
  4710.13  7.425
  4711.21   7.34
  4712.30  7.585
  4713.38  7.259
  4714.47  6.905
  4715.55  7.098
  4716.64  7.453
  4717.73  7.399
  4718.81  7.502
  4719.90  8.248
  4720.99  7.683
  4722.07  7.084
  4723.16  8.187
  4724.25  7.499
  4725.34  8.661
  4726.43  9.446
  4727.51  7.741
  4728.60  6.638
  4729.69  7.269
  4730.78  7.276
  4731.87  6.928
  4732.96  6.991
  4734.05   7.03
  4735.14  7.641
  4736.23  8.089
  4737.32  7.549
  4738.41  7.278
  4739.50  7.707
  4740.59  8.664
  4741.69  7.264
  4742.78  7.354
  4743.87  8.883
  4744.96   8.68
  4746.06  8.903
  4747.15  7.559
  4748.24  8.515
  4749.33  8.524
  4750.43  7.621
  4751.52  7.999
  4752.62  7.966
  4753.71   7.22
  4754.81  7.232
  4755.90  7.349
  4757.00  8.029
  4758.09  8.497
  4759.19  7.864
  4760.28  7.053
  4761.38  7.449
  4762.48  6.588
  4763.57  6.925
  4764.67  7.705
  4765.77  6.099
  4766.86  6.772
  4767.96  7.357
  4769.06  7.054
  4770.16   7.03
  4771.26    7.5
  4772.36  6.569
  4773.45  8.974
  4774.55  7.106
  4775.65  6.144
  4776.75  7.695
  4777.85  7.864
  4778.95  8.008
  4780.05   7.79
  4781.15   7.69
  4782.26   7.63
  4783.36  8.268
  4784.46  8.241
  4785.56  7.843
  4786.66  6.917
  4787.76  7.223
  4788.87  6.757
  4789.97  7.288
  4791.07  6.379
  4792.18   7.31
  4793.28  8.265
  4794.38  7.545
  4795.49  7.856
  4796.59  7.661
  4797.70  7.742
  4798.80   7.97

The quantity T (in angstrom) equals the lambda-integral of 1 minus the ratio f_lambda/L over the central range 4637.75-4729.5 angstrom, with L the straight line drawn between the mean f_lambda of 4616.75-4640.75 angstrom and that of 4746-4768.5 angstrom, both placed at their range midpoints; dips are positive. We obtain 3.1 angstrom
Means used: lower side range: 7.84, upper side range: 7.56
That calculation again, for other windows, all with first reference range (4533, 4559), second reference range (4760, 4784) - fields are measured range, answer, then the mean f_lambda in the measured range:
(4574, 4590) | -0.9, 7.68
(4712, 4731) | -0.8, 7.61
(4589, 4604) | -0.2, 7.37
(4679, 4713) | 0.1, 7.29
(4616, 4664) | -2.9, 7.73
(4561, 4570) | -0.9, 7.96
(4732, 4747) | -1.0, 7.82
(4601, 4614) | -1.1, 7.88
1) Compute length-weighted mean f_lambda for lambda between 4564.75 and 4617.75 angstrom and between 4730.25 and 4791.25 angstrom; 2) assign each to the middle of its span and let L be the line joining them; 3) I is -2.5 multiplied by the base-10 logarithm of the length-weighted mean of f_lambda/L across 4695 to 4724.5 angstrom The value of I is 0.05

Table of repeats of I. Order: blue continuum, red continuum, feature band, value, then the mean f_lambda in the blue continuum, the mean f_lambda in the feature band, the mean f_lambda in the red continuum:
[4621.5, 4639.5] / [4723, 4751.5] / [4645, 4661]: 0.09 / 7.93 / 7.28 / 7.84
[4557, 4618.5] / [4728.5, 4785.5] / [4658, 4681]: 0.01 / 7.7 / 7.57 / 7.59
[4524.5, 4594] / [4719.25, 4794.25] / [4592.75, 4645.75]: -0.05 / 7.33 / 7.8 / 7.6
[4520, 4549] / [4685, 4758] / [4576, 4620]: -0.07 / 6.89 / 7.63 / 7.57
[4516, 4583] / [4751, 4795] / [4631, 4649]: -0.06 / 7.3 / 7.76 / 7.43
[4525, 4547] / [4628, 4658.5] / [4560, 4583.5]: -0.11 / 6.7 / 7.75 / 7.7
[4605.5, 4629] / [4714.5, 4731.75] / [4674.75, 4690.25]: 0.02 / 7.9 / 7.59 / 7.64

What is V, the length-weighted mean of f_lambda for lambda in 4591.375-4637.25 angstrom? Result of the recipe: 7.77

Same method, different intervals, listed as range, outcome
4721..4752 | 7.82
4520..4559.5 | 7.07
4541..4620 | 7.6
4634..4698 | 7.54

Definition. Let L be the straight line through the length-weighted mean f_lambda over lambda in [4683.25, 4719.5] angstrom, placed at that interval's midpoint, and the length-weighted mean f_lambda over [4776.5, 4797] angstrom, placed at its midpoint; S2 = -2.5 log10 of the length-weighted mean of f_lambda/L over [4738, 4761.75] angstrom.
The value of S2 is -0.06 mag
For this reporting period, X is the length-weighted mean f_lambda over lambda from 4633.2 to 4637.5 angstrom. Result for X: 8.09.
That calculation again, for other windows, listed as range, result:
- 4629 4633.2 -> 8.32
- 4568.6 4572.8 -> 7.14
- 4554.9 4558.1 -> 7.71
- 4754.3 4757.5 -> 7.53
